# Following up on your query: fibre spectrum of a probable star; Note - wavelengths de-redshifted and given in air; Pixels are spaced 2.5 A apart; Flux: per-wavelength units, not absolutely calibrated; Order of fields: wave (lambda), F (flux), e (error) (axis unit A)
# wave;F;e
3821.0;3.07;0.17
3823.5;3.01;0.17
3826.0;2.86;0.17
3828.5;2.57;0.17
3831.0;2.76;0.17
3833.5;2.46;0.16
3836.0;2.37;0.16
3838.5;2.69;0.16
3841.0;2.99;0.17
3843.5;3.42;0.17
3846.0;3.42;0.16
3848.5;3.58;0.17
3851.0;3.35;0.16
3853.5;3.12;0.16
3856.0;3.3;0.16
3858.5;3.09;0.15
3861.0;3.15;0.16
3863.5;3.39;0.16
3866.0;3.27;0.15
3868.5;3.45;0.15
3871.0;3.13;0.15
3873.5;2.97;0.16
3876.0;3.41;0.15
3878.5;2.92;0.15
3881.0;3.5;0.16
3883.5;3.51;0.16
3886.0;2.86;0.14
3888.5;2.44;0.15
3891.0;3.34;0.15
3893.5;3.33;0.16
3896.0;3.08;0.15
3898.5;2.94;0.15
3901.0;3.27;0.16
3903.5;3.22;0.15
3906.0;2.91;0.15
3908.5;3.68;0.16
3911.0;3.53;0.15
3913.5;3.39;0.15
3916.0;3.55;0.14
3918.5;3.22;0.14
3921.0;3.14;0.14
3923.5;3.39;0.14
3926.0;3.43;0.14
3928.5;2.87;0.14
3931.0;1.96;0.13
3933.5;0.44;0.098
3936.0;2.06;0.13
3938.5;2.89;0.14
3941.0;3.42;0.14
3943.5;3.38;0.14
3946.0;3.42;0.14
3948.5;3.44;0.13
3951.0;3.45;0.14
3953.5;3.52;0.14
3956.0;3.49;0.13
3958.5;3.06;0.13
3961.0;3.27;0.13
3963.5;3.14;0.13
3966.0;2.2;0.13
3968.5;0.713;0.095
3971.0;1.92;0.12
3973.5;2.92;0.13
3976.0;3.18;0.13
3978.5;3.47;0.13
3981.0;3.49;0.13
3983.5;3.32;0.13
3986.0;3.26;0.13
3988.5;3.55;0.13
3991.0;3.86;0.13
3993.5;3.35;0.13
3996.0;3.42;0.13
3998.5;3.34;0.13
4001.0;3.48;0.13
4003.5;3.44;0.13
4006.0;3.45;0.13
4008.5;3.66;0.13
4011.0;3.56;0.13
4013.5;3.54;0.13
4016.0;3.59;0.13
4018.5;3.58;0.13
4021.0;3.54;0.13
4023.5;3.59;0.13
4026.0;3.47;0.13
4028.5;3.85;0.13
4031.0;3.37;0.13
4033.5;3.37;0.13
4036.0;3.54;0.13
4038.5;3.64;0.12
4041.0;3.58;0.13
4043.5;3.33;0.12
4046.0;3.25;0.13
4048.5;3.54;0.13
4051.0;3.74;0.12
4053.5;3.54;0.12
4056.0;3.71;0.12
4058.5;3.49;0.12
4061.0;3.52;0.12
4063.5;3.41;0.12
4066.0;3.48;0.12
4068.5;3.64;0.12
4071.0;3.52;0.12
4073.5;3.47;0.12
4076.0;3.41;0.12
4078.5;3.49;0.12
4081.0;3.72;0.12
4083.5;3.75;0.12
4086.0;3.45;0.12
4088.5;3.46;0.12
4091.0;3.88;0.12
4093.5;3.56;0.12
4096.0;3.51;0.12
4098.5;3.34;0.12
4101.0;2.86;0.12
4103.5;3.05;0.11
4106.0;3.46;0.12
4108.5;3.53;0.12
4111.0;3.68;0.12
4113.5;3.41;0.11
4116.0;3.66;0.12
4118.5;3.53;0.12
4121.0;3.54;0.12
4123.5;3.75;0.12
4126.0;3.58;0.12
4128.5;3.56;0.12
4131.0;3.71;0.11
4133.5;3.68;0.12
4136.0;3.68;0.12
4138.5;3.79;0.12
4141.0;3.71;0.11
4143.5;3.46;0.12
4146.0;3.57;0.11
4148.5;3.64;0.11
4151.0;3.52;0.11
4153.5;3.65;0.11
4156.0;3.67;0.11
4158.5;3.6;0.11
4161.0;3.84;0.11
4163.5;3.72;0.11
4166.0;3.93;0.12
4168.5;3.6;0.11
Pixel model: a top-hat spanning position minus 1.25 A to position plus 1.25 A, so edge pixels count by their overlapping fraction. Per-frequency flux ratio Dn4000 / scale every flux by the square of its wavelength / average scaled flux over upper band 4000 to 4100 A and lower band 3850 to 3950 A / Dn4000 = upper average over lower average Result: 1.2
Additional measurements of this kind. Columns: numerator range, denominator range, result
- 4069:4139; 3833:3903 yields 1.27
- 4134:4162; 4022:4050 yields 1.10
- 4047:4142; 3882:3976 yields 1.30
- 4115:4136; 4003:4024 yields 1.08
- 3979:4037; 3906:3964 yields 1.18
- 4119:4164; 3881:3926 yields 1.27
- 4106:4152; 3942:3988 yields 1.28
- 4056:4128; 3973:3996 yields 1.09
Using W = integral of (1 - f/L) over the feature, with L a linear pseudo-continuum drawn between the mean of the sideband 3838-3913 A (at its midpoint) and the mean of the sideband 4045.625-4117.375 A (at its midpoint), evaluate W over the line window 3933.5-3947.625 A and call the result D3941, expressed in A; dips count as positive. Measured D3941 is 2.1 A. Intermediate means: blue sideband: 3.22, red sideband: 3.5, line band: 2.82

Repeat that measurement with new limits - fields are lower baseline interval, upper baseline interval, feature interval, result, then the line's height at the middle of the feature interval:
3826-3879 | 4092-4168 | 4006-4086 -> -2.7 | 3.43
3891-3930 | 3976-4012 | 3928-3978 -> 9.2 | 3.36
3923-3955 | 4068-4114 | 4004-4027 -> -2.6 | 3.19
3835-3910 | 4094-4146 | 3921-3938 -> 4.3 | 3.25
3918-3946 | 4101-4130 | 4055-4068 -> -1.0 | 3.28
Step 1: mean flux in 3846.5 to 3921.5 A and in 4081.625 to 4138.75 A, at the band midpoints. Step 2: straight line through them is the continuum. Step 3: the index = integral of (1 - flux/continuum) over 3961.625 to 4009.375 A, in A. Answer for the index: 3.7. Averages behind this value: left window 3.24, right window 3.54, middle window 3.11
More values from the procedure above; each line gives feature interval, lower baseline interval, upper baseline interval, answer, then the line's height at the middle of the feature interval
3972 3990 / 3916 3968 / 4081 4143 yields -1.3 A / 3.08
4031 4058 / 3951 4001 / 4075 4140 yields -1.5 A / 3.33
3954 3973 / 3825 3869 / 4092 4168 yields 3.9 A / 3.27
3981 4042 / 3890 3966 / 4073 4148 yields -4.0 A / 3.3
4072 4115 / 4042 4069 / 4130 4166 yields 1.2 A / 3.58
